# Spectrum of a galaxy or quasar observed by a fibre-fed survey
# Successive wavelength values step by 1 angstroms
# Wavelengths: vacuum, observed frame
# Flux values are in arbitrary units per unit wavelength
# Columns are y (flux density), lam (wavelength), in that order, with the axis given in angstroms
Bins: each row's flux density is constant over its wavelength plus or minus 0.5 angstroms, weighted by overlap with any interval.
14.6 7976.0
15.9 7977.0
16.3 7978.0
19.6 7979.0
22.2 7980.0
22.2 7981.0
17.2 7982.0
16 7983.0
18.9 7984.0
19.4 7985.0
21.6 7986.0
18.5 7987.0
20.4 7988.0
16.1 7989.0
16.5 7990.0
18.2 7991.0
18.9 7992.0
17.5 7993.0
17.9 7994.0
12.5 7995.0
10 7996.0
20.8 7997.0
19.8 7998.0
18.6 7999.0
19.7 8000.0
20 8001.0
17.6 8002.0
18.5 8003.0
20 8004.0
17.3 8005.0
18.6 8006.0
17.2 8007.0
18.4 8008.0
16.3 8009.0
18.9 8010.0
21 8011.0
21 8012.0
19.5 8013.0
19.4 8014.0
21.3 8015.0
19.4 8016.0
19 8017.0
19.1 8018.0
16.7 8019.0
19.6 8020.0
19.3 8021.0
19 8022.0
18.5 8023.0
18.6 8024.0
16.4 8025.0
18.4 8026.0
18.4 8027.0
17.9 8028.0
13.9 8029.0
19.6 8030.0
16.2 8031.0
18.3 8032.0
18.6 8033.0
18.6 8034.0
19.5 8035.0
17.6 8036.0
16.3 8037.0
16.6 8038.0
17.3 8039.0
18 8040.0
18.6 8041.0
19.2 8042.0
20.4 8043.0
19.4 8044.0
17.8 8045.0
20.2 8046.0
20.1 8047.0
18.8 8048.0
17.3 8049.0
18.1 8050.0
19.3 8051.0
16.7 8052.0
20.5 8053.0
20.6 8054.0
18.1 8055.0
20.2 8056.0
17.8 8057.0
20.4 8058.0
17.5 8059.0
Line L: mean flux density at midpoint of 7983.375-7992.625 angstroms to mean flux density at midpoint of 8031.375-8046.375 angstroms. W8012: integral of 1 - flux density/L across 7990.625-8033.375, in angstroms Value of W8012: 0.61 angstroms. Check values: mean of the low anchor 18.7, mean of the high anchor 18.4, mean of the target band 18.3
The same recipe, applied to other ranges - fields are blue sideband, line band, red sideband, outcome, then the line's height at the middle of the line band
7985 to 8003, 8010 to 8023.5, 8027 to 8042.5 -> -1.2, 17.9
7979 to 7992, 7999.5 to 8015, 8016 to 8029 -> -0.3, 18.6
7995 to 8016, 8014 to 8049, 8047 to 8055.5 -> 0.5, 18.7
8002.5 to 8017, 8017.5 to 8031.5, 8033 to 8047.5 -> 0.6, 18.8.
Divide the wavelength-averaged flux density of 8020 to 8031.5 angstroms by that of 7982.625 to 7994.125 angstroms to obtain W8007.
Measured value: 1.0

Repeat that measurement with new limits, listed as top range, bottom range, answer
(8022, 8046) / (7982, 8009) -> 1.00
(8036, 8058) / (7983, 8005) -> 1.03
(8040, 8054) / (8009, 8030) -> 1.01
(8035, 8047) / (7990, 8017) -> 1.00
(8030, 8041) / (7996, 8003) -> 0.95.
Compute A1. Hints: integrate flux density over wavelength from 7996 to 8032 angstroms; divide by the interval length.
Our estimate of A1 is 18.6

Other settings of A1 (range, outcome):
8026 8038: 17.7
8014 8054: 18.5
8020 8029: 18.1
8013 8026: 18.9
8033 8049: 18.5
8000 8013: 18.8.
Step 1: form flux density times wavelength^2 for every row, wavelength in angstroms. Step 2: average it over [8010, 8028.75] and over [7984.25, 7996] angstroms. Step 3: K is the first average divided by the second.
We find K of 1.1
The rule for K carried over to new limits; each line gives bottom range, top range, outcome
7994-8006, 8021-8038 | 1.01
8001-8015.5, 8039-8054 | 1.01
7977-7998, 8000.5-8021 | 1.06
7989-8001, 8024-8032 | 1.01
